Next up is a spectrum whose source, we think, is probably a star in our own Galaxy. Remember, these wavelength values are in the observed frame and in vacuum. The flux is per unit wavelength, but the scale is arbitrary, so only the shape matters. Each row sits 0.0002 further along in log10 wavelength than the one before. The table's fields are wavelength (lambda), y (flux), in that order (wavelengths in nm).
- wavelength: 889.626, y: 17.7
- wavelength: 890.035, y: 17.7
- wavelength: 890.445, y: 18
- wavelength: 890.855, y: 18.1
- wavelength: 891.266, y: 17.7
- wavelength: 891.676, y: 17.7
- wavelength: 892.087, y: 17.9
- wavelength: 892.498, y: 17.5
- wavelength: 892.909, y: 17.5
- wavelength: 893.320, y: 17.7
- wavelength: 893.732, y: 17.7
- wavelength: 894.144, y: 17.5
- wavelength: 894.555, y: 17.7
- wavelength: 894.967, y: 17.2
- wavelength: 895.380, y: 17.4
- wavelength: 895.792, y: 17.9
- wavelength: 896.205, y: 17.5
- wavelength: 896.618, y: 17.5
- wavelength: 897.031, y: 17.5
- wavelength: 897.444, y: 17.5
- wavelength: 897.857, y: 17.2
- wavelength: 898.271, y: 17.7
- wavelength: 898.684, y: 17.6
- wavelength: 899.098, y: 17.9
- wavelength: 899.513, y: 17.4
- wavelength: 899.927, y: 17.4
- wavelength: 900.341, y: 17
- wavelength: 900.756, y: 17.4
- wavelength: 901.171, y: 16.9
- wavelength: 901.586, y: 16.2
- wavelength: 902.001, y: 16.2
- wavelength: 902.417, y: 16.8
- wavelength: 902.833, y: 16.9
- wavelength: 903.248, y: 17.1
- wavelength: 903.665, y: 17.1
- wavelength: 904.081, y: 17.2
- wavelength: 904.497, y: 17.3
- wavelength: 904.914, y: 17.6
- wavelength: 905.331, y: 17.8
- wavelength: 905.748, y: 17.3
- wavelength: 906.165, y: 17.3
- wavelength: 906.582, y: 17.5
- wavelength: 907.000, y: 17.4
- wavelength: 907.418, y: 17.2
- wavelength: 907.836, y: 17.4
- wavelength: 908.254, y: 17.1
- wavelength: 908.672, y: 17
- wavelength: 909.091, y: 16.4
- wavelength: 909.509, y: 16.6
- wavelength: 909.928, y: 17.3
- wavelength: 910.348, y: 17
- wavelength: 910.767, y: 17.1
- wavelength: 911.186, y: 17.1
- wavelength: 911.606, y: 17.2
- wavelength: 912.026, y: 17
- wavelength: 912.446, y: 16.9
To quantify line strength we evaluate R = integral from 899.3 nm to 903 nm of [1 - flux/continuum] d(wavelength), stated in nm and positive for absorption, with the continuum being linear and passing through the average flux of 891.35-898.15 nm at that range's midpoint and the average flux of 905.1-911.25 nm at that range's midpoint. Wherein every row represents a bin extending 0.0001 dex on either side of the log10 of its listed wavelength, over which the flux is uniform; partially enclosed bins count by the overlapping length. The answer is 0.099 nm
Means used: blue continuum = 17.6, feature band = 16.9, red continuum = 17.2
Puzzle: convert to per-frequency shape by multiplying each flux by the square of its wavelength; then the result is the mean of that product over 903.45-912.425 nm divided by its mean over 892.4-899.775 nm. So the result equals 1.0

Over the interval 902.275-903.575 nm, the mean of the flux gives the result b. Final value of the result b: 17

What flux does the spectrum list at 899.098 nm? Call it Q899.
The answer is 17.9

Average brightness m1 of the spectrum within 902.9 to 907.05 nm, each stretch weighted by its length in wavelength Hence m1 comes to 17.3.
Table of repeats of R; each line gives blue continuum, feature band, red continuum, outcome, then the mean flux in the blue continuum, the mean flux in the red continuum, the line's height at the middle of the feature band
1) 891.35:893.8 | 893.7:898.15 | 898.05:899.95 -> 0.03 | 17.7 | 17.6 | 17.6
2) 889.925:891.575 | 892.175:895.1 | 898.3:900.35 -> 0.03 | 17.9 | 17.5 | 17.8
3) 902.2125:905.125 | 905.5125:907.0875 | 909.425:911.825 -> -0.02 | 17.1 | 17.1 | 17.1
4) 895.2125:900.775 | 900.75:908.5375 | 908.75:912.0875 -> 0.03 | 17.5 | 17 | 17.2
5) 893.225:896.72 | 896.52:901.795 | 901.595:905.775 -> 0.00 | 17.6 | 17.1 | 17.3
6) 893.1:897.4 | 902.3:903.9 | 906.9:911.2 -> 0.03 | 17.6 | 17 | 17.3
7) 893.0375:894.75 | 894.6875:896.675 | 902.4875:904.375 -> 0.00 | 17.6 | 17.1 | 17.5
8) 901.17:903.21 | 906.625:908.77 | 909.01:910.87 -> -0.06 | 16.6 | 16.9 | 16.8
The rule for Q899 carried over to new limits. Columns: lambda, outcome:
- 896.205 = 17.5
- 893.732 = 17.7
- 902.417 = 16.8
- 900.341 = 17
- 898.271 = 17.7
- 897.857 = 17.2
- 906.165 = 17.3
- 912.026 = 17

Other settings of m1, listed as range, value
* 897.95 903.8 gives 17.1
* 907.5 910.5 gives 17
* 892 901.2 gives 17.5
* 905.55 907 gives 17.4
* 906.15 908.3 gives 17.3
